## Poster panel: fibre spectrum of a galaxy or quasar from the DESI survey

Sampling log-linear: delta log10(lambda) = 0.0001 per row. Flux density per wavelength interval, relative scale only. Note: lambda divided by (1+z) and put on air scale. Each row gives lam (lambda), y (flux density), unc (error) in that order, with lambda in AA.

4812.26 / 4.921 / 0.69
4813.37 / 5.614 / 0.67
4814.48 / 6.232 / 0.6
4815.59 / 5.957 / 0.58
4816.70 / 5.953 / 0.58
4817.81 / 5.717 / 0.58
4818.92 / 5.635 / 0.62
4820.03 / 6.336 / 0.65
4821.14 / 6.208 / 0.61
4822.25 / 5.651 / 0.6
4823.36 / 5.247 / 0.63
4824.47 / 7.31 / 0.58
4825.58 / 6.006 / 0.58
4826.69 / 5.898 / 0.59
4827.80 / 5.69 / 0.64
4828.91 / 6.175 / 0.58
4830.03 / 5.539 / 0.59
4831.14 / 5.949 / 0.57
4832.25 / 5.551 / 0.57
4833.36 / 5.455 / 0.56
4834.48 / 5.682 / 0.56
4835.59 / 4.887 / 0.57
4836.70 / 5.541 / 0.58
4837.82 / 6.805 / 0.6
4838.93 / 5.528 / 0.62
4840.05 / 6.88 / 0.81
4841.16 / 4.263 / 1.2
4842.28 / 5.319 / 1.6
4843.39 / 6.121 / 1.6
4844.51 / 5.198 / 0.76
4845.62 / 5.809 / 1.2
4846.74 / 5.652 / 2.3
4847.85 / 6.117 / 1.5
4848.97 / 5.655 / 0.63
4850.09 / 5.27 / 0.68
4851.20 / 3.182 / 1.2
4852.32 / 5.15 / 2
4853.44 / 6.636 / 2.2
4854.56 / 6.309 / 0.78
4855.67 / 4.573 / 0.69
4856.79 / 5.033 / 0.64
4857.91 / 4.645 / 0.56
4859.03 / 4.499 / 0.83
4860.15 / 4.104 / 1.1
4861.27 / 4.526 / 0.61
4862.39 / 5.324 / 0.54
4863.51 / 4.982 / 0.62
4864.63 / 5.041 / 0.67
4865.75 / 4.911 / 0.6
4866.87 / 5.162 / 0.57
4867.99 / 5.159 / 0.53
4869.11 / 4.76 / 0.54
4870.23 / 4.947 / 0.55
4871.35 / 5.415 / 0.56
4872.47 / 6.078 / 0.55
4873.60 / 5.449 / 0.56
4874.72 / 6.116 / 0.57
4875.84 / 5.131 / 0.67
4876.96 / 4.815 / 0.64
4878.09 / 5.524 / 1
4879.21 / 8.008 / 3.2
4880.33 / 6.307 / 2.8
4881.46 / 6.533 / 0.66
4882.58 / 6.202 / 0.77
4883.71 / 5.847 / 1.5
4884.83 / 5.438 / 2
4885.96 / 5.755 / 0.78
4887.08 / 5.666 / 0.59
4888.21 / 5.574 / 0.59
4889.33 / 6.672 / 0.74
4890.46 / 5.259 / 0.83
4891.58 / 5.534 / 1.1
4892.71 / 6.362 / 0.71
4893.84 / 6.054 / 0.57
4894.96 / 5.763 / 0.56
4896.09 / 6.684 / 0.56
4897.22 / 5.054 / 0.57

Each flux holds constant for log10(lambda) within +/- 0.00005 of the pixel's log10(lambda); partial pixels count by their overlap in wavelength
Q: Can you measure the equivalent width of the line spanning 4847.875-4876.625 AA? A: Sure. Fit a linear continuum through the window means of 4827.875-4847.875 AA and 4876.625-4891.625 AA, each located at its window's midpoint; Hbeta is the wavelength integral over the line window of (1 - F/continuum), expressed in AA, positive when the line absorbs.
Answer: 3.4 AA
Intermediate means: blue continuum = 5.68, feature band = 5.14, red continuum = 5.97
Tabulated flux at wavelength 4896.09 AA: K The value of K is 6.684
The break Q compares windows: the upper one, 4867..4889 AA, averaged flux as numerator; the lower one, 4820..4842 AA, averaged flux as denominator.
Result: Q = 1.0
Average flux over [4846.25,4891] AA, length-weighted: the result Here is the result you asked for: 5.44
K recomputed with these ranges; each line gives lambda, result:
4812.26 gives 4.921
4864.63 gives 5.041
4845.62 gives 5.809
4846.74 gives 5.652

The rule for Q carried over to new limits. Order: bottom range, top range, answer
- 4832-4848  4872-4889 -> 1.05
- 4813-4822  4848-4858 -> 0.88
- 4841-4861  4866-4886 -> 1.09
